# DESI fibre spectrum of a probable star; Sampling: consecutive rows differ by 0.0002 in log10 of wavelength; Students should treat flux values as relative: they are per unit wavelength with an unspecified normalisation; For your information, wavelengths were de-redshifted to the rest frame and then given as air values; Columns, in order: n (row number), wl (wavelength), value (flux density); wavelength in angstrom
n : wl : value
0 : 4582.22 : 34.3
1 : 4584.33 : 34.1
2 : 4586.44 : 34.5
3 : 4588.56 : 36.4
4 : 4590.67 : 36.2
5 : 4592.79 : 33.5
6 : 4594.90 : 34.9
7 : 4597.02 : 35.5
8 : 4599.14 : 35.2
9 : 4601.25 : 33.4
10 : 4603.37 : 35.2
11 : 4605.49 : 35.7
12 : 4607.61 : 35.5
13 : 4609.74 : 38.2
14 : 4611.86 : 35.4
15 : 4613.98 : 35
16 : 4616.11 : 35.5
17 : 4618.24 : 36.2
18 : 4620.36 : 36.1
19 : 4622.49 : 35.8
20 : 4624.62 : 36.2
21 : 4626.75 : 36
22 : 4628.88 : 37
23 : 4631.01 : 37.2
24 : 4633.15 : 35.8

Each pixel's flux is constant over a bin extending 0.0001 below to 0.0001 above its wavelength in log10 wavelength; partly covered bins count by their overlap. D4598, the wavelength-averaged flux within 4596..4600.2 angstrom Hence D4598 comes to 35.4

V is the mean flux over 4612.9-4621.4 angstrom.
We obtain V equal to 35.7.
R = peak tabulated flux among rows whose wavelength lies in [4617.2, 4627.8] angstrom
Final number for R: 36.2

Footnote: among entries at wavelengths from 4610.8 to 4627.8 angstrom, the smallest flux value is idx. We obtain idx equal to 35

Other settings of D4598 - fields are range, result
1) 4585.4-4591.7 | 35.7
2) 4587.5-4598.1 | 35.3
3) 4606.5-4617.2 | 35.9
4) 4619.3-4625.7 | 36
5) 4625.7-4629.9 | 36.5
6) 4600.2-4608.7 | 34.9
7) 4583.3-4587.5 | 34.3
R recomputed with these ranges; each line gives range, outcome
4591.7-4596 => 34.9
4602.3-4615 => 38.2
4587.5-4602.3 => 36.4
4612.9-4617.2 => 35.5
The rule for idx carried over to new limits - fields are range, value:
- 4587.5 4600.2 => 33.5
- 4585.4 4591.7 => 34.5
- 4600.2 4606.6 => 33.4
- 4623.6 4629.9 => 36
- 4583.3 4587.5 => 34.1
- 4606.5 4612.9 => 35.4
